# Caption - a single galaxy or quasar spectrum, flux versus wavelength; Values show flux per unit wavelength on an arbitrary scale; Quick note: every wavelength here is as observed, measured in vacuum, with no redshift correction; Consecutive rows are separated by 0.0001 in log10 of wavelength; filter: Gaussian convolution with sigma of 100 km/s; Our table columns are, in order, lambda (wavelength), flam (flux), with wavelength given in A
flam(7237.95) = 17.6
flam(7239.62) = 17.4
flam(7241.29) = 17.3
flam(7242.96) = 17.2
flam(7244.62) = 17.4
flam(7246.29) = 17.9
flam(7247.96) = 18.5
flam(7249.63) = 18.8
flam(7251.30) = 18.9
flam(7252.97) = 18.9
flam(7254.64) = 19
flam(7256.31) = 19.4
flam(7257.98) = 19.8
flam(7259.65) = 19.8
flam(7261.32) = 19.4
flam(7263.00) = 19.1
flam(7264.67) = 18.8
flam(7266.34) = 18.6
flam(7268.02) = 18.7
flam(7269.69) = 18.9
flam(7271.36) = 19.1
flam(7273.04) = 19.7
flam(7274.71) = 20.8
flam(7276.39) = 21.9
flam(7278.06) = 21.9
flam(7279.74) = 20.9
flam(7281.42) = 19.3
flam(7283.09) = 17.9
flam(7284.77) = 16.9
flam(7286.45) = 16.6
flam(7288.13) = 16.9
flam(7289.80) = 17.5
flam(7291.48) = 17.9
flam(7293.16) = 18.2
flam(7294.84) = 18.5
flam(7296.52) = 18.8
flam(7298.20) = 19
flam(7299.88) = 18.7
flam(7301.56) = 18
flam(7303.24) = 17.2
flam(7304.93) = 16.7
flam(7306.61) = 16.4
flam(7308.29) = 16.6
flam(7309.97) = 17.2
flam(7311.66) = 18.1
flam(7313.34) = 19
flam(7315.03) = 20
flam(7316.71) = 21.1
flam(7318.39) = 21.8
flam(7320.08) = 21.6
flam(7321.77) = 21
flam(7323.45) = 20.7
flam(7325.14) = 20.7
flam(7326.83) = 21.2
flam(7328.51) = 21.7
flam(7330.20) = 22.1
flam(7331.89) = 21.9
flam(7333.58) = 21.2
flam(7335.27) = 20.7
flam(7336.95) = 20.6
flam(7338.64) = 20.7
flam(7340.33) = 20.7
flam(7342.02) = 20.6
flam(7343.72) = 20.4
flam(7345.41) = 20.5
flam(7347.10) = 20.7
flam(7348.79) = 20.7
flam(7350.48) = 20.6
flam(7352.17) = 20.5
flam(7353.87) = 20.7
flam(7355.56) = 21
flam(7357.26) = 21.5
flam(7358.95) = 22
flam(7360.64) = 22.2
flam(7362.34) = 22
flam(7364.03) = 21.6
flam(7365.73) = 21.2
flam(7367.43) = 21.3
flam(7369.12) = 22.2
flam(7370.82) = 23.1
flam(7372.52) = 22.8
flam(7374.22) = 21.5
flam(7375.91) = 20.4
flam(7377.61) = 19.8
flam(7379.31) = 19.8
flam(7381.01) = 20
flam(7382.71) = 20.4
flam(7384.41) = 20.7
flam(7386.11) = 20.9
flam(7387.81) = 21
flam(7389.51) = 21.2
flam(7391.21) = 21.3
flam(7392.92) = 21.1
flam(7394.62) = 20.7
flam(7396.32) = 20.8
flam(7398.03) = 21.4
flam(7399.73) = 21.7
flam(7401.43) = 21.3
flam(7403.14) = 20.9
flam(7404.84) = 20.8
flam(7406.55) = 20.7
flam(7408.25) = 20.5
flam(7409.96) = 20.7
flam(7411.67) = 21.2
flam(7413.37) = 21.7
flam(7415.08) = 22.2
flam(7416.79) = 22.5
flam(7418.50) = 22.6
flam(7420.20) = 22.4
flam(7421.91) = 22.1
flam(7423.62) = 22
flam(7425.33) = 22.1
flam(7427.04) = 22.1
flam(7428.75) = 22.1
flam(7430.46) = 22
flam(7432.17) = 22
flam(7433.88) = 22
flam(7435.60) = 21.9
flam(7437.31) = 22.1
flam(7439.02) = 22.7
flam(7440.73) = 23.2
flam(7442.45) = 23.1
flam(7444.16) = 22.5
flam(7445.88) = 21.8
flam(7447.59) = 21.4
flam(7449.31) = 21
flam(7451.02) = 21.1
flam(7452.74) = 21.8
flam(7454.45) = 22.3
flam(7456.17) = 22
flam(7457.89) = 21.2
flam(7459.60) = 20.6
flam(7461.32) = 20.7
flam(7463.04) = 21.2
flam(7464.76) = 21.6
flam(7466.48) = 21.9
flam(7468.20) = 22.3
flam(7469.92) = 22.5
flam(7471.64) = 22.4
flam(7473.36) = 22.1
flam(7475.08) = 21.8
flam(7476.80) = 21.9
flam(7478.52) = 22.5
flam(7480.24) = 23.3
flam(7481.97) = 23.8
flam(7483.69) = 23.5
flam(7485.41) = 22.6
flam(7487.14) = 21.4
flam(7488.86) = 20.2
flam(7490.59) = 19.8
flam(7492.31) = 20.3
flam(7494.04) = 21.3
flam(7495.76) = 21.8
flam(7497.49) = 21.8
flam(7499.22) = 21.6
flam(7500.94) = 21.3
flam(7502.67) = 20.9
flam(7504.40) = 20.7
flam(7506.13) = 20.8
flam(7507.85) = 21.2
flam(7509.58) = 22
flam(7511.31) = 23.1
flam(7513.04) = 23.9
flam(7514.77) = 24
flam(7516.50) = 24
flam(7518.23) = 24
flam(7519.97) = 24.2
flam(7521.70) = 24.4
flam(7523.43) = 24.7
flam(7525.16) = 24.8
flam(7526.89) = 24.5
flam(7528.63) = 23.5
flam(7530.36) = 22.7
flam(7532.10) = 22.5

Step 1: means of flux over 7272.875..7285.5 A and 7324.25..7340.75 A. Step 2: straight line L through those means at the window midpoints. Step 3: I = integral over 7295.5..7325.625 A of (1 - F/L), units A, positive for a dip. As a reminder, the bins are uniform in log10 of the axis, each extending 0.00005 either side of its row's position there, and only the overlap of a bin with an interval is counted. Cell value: 2.4 A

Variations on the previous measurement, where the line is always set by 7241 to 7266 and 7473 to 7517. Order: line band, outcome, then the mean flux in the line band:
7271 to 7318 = 1.5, 18.6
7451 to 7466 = 0.0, 21.4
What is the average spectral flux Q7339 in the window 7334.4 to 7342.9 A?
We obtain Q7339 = 20.7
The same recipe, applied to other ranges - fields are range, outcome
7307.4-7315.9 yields 18.2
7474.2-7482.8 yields 22.7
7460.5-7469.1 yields 21.5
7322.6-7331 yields 21.3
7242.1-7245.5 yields 17.3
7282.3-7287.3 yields 17.1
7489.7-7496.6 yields 20.8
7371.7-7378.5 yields 21.1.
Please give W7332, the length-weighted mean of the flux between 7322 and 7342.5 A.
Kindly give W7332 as 21.1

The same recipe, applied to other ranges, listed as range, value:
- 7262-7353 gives 19.5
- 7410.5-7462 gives 21.9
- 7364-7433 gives 21.4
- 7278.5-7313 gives 17.9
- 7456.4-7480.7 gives 21.8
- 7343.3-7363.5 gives 21.1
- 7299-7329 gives 19.3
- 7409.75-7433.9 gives 22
